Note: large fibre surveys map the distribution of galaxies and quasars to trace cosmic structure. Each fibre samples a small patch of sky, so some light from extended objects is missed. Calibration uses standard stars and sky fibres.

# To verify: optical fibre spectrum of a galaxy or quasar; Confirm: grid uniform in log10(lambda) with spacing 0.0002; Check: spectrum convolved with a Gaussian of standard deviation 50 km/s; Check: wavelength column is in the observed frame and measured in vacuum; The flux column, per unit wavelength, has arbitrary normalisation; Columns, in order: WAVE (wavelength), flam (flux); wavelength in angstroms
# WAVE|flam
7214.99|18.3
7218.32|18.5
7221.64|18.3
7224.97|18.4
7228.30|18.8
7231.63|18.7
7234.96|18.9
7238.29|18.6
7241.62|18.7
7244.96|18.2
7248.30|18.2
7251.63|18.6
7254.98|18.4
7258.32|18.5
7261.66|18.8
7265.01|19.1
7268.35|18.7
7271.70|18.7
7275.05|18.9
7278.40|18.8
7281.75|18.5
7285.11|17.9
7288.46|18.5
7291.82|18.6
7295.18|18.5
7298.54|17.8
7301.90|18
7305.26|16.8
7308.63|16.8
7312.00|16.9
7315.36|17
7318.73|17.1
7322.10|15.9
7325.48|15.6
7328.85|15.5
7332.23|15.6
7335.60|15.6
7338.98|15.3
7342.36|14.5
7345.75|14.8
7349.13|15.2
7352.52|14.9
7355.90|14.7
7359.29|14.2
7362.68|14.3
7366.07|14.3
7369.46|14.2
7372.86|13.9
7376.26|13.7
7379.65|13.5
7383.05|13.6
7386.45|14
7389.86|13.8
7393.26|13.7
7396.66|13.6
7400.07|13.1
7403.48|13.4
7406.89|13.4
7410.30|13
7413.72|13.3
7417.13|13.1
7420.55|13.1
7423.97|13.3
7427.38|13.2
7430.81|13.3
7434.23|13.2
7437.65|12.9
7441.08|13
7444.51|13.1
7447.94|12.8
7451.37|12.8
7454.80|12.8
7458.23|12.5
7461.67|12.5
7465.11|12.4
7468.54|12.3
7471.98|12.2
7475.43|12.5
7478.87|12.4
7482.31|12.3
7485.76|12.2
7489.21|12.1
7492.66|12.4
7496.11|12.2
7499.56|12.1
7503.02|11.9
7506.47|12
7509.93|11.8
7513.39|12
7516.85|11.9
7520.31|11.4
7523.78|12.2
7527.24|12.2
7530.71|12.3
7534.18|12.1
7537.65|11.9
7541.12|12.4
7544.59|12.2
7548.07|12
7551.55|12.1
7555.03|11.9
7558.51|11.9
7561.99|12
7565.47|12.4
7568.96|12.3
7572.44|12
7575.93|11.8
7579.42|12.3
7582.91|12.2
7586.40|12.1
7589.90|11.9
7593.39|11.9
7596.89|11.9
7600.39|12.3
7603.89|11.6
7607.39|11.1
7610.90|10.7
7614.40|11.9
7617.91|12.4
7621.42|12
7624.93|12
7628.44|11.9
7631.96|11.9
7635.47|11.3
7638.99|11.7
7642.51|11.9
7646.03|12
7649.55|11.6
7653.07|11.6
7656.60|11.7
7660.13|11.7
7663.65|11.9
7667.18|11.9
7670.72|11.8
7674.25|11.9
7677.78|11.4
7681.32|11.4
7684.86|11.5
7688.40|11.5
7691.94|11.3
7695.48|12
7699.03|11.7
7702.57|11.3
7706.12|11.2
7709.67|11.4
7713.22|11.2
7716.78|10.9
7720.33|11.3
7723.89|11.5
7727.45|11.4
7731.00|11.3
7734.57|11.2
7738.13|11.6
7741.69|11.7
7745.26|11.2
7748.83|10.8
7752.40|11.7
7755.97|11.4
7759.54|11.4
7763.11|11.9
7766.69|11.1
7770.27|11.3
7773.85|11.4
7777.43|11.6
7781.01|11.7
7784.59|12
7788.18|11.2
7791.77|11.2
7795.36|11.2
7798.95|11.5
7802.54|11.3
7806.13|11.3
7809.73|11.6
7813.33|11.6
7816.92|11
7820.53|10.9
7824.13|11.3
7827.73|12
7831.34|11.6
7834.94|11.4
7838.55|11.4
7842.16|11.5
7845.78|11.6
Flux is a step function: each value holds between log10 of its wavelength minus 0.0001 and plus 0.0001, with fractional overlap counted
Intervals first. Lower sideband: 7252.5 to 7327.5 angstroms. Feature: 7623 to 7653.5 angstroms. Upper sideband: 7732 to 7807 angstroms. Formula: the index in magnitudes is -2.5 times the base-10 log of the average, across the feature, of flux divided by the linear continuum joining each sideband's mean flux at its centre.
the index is 0.12 mag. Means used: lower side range 17.9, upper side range 11.4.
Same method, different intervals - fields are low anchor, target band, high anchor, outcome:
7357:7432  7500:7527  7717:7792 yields 0.085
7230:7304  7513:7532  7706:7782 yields 0.220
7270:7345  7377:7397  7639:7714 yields 0.162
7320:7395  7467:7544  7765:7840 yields 0.119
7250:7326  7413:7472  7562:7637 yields 0.161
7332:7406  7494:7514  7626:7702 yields 0.092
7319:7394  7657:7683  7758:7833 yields 0.057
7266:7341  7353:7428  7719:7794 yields 0.183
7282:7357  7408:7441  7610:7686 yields 0.140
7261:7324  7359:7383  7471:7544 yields 0.134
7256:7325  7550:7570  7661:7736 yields 0.134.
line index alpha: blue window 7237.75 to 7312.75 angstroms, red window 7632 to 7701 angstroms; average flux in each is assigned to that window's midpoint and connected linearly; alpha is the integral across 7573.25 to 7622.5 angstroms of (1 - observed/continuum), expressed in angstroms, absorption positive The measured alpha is 3.7 angstroms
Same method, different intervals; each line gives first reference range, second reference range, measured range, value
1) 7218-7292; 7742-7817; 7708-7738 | 2.2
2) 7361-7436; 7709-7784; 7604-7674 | 1.8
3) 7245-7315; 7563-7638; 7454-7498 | 6.1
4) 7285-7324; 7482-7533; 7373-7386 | 1.5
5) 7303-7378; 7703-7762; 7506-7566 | 5.8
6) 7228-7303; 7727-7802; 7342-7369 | 4.2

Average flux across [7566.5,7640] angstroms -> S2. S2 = 11.9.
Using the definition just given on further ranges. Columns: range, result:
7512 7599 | 12.1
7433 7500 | 12.5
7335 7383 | 14.4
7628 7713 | 11.6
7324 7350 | 15.3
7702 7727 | 11.3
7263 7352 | 17.1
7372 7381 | 13.7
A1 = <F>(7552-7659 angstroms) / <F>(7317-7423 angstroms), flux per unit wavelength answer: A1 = 0.83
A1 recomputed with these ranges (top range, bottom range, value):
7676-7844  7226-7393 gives 0.68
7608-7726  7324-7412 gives 0.81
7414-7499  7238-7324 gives 0.70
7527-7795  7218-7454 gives 0.74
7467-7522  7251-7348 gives 0.70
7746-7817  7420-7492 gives 0.90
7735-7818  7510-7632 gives 0.95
